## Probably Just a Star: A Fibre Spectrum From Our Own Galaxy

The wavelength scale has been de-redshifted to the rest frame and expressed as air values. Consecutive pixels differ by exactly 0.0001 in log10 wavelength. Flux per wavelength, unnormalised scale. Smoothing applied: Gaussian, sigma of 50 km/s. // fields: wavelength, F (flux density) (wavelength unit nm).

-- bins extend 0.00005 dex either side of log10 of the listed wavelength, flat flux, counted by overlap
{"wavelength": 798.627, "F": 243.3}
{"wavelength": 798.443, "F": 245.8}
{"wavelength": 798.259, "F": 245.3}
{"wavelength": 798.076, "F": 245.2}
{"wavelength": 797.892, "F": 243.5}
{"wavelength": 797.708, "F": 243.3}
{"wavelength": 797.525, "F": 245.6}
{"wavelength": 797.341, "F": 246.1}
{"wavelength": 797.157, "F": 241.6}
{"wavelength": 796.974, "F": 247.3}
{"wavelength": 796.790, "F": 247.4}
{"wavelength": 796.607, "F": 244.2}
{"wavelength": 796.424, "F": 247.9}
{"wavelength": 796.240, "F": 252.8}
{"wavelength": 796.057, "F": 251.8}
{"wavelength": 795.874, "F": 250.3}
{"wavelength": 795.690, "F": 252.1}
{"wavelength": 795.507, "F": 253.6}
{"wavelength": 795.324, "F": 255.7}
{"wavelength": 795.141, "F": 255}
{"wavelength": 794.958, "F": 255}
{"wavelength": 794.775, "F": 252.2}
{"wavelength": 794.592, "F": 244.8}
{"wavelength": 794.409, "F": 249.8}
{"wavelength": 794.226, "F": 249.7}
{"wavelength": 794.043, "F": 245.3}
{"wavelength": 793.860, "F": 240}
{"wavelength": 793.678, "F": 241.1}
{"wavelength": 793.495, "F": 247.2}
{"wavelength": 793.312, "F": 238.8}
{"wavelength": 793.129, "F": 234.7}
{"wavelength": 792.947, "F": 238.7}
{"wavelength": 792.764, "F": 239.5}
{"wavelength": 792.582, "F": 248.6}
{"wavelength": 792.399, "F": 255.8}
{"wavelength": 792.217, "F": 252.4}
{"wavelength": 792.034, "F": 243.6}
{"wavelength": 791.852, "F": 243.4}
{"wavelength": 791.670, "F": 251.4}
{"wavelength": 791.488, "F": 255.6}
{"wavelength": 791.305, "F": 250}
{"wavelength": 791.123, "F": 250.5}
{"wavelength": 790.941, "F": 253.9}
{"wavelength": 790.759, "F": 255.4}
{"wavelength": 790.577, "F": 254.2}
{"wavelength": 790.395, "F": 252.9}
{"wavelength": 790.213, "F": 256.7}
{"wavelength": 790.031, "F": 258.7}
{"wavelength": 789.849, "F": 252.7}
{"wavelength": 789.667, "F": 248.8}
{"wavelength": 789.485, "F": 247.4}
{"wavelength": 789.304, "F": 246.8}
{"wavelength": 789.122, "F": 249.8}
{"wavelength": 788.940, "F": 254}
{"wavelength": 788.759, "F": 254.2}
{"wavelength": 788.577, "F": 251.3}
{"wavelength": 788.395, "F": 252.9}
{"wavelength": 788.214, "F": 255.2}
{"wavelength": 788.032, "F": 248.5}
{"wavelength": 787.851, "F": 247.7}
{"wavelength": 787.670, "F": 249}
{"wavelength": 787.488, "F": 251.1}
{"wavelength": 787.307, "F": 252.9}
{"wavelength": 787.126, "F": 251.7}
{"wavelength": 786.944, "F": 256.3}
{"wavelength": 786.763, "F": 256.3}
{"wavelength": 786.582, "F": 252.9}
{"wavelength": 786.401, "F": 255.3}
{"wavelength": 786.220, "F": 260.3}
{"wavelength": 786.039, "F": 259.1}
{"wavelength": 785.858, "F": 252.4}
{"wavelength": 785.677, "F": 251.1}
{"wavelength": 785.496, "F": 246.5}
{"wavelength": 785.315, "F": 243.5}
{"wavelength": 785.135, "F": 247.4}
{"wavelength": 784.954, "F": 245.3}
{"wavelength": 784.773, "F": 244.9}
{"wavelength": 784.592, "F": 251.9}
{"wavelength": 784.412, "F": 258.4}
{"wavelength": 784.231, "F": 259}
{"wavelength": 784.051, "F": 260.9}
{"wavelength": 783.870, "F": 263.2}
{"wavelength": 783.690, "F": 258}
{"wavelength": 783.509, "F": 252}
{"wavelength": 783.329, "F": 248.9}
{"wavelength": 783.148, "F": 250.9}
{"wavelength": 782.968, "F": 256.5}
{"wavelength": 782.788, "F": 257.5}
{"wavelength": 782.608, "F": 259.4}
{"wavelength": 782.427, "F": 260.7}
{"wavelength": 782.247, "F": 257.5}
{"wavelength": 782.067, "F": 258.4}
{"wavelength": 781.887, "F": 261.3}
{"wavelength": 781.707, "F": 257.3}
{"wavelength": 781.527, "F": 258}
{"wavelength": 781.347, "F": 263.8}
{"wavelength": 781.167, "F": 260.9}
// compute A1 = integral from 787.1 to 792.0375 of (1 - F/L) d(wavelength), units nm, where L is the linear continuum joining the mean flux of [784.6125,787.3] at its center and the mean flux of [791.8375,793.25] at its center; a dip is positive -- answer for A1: -0.077 nm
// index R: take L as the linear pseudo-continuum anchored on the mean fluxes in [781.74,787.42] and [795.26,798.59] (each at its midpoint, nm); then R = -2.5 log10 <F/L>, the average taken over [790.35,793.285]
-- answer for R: 0.01 mag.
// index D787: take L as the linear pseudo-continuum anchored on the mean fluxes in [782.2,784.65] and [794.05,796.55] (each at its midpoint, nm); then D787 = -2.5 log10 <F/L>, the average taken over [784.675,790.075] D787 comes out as 0.02 mag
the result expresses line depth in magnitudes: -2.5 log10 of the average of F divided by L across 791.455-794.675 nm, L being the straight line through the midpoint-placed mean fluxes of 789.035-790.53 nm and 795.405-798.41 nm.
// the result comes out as 0.02 mag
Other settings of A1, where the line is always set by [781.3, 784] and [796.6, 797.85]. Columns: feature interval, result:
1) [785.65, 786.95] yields -0.01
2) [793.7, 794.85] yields 0.00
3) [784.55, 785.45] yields 0.03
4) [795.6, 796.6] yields -0.02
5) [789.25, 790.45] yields 0.00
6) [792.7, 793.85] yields 0.04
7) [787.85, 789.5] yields 0.01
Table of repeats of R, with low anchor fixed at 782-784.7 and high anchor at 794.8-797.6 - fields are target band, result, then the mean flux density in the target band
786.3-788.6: 0.009 mag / 252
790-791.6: -0.005 mag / 254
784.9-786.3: 0.020 mag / 251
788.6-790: 0.011 mag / 251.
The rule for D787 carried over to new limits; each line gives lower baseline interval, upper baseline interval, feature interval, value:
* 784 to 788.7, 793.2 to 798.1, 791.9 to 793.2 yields 0.019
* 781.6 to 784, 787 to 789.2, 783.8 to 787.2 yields 0.004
